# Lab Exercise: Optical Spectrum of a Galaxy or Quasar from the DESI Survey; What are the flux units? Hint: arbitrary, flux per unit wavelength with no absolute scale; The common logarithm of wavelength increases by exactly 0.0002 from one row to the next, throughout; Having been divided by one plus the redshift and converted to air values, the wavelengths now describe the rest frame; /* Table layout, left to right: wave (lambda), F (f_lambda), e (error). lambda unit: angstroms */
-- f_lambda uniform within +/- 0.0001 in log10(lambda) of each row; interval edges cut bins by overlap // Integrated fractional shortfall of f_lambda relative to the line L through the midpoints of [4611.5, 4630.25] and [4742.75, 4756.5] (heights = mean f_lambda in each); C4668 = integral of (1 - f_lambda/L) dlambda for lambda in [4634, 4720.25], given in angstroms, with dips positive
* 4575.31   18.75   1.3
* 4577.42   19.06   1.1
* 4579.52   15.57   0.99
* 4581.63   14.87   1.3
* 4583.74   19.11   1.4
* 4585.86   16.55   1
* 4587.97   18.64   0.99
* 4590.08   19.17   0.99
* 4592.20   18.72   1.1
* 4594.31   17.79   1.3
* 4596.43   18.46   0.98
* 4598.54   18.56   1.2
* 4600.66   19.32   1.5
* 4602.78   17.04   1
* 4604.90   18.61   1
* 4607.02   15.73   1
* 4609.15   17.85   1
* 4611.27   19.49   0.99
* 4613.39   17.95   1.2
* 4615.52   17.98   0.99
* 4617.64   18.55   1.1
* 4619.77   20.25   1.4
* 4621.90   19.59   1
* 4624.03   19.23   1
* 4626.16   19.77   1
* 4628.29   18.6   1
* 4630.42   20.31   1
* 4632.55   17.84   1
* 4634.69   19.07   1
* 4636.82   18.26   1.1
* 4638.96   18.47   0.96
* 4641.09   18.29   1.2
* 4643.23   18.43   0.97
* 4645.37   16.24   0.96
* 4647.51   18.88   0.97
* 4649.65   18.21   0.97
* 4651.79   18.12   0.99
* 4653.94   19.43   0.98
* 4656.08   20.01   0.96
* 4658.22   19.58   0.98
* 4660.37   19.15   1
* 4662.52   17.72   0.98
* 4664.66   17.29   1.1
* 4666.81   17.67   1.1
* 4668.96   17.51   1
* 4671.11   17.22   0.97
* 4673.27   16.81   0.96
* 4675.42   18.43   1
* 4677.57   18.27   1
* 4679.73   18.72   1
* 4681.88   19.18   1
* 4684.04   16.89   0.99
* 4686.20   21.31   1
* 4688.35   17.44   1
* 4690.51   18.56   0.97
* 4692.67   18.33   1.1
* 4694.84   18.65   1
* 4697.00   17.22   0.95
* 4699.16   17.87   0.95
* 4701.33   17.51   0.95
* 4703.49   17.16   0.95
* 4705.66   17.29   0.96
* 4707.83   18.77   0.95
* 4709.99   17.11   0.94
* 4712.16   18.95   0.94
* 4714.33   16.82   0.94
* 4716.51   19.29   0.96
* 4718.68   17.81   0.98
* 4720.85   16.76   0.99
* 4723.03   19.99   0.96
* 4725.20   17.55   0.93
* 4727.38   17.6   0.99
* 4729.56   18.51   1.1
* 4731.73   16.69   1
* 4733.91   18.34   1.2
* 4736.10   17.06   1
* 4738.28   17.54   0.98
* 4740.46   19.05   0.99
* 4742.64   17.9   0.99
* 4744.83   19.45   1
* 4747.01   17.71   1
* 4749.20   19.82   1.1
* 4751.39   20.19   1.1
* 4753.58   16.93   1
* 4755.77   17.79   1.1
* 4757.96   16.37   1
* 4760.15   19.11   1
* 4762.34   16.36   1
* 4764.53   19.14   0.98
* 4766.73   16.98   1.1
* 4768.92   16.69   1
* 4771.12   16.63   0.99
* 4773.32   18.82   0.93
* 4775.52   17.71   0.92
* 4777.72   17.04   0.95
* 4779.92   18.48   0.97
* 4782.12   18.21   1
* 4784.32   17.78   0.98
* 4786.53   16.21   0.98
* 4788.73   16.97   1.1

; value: 3.1 angstroms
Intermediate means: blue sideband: 19.1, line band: 18.2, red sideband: 18.6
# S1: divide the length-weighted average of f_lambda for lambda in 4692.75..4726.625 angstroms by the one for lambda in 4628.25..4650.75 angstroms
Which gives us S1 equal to 0.97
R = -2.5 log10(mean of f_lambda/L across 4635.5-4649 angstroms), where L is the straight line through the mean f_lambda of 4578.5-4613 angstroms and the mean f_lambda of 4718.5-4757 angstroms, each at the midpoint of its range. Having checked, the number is -0.01 mag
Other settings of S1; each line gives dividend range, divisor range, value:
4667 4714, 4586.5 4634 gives 0.97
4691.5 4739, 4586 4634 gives 0.96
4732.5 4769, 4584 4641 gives 0.97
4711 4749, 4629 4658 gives 0.97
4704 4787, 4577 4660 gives 0.97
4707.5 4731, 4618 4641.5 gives 0.95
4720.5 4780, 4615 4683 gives 0.97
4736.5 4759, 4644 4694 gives 1.00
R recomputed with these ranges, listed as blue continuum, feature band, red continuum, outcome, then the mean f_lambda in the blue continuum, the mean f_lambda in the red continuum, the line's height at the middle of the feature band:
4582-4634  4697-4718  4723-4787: 0.02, 18.5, 17.9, 18.1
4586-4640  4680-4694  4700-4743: -0.03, 18.6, 17.9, 18.1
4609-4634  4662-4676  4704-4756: 0.07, 19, 18.1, 18.6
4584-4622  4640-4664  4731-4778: -0.02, 18.3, 17.9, 18.2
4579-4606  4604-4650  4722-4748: -0.03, 17.9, 18.1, 18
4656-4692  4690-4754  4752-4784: -0.01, 18.3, 17.6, 18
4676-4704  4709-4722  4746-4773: 0.02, 18.3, 17.8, 18.1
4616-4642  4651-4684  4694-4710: 0.00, 19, 17.7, 18.3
